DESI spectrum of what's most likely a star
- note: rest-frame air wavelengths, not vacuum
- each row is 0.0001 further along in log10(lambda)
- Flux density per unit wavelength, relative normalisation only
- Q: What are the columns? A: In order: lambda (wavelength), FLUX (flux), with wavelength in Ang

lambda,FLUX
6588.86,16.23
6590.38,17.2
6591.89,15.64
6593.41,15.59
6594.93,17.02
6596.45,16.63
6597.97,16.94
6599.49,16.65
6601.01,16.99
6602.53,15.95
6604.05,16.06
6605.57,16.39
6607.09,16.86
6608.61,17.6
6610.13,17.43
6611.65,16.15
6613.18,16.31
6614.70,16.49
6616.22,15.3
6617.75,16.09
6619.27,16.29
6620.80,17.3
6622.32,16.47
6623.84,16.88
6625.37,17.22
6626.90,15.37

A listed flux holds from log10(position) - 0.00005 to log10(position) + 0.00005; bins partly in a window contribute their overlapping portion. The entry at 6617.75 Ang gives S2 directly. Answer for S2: 16.09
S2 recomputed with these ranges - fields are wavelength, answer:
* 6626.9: 15.37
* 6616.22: 15.3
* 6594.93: 17.02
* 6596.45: 16.63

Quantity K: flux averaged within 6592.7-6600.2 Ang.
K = 16.6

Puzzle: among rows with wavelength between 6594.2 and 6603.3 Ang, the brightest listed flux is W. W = 17.02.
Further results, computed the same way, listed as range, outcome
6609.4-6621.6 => 17.43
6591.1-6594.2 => 15.64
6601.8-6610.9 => 17.6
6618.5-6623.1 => 17.3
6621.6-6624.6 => 16.88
